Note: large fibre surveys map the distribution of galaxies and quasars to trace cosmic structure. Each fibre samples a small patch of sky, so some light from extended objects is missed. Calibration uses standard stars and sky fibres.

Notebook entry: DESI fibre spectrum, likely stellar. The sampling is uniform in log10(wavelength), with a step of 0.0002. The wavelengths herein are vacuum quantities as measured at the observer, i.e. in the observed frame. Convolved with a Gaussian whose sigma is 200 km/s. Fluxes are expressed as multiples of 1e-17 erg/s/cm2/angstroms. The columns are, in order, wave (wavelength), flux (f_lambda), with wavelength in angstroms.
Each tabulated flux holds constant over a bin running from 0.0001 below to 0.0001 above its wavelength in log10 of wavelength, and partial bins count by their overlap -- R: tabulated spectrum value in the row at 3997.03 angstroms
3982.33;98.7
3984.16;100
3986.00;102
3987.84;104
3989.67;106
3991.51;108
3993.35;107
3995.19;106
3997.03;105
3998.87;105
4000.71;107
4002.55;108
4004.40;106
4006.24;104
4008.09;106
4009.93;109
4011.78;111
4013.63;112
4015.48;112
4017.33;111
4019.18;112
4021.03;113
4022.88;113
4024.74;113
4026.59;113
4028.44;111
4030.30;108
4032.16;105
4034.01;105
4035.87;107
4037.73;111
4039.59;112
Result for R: 105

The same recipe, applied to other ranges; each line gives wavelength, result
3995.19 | 106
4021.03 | 113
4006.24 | 104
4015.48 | 112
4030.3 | 108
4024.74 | 113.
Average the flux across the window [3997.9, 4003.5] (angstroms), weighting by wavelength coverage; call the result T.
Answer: 107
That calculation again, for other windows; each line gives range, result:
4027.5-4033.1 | 108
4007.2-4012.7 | 109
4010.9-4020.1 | 112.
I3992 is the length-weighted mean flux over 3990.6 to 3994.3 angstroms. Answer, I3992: 107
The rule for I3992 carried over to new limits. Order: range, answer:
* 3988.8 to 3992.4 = 107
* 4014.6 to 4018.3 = 112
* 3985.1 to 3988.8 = 103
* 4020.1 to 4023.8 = 113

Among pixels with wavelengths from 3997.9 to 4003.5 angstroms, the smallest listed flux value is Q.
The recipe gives 105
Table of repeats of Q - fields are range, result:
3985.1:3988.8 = 102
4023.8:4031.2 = 108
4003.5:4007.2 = 104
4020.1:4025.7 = 113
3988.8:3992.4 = 106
